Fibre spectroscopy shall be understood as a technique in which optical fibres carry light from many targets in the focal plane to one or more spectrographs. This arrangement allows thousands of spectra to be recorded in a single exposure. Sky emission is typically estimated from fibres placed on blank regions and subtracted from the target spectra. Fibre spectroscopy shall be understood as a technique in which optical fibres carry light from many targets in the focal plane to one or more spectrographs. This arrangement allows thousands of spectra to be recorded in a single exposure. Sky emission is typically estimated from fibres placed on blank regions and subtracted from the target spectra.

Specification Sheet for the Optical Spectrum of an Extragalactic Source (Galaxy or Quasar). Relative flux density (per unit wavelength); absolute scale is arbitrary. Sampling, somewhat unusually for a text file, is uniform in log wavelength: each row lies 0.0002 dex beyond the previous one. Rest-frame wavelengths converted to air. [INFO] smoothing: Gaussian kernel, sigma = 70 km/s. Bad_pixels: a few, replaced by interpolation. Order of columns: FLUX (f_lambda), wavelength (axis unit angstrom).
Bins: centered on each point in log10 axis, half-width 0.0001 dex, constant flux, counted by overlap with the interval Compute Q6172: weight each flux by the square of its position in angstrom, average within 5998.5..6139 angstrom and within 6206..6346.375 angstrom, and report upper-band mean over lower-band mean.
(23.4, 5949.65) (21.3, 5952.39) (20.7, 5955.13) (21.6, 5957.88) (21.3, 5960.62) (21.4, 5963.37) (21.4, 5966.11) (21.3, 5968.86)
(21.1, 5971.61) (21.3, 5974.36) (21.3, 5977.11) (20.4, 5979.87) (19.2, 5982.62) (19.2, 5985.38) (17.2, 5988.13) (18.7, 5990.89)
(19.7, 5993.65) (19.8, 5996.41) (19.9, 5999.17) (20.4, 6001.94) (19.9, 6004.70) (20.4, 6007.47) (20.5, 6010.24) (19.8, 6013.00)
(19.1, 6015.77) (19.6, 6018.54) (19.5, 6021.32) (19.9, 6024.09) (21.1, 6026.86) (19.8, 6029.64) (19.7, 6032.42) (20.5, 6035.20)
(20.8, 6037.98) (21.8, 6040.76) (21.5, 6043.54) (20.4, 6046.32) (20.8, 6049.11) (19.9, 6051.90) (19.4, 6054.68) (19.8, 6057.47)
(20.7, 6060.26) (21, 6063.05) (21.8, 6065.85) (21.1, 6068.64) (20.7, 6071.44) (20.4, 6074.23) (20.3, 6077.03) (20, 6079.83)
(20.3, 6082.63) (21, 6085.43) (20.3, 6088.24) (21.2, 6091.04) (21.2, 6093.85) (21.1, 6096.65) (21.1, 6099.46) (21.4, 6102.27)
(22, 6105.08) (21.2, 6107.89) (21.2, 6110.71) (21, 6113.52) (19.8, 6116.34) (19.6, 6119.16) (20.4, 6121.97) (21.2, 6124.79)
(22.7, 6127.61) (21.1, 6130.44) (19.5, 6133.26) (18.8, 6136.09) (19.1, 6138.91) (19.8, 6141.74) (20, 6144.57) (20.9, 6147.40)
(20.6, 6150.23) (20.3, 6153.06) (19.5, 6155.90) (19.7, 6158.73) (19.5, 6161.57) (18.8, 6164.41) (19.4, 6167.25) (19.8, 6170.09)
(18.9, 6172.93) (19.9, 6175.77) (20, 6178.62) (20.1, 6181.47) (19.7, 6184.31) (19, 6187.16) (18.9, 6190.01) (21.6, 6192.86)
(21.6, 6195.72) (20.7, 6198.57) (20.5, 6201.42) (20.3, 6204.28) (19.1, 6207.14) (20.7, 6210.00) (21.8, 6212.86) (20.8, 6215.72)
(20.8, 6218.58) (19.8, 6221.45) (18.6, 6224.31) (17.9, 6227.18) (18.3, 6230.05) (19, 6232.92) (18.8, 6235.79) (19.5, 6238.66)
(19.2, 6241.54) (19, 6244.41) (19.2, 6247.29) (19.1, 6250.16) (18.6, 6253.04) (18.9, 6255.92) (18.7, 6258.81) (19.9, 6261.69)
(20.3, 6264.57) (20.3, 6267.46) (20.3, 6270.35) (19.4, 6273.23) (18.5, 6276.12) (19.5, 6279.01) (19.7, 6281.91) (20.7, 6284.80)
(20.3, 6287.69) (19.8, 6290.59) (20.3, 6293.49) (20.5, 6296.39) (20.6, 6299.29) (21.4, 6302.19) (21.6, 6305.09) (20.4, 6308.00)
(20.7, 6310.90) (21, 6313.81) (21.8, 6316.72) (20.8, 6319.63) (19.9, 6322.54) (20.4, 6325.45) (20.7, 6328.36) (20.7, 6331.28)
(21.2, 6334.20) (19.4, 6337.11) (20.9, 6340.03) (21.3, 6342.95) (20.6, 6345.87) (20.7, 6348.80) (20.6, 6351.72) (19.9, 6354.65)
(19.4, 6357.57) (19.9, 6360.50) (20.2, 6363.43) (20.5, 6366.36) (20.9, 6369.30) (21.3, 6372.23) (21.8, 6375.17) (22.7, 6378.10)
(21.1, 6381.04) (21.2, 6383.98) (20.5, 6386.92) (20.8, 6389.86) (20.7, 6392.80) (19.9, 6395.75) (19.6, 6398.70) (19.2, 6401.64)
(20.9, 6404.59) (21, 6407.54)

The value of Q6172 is 1.04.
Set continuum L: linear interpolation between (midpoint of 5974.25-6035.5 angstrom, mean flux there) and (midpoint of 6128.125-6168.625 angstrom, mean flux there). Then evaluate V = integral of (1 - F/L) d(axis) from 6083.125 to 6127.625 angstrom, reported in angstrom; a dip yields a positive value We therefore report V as -2.51 angstrom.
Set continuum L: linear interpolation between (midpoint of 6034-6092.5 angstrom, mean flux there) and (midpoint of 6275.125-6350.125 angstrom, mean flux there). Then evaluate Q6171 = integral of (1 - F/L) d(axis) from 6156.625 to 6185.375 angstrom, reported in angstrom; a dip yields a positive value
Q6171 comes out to 1.4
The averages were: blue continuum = 20.7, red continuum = 20.5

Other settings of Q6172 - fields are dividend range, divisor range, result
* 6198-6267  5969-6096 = 1.03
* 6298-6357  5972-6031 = 1.16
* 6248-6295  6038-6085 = 1.02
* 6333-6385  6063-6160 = 1.09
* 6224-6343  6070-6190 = 1.03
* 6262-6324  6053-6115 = 1.05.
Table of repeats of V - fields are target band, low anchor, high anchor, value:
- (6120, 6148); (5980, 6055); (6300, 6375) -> -0.1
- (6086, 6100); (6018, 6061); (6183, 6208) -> -0.5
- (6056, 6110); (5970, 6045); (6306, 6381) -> -1.7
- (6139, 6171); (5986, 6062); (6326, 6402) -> 0.7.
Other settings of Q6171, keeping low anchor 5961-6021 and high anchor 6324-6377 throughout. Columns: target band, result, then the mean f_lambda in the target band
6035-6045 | -0.5 angstrom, 21.2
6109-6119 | -0.1 angstrom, 20.5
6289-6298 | 0.1 angstrom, 20.2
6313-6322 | -0.2 angstrom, 21.1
